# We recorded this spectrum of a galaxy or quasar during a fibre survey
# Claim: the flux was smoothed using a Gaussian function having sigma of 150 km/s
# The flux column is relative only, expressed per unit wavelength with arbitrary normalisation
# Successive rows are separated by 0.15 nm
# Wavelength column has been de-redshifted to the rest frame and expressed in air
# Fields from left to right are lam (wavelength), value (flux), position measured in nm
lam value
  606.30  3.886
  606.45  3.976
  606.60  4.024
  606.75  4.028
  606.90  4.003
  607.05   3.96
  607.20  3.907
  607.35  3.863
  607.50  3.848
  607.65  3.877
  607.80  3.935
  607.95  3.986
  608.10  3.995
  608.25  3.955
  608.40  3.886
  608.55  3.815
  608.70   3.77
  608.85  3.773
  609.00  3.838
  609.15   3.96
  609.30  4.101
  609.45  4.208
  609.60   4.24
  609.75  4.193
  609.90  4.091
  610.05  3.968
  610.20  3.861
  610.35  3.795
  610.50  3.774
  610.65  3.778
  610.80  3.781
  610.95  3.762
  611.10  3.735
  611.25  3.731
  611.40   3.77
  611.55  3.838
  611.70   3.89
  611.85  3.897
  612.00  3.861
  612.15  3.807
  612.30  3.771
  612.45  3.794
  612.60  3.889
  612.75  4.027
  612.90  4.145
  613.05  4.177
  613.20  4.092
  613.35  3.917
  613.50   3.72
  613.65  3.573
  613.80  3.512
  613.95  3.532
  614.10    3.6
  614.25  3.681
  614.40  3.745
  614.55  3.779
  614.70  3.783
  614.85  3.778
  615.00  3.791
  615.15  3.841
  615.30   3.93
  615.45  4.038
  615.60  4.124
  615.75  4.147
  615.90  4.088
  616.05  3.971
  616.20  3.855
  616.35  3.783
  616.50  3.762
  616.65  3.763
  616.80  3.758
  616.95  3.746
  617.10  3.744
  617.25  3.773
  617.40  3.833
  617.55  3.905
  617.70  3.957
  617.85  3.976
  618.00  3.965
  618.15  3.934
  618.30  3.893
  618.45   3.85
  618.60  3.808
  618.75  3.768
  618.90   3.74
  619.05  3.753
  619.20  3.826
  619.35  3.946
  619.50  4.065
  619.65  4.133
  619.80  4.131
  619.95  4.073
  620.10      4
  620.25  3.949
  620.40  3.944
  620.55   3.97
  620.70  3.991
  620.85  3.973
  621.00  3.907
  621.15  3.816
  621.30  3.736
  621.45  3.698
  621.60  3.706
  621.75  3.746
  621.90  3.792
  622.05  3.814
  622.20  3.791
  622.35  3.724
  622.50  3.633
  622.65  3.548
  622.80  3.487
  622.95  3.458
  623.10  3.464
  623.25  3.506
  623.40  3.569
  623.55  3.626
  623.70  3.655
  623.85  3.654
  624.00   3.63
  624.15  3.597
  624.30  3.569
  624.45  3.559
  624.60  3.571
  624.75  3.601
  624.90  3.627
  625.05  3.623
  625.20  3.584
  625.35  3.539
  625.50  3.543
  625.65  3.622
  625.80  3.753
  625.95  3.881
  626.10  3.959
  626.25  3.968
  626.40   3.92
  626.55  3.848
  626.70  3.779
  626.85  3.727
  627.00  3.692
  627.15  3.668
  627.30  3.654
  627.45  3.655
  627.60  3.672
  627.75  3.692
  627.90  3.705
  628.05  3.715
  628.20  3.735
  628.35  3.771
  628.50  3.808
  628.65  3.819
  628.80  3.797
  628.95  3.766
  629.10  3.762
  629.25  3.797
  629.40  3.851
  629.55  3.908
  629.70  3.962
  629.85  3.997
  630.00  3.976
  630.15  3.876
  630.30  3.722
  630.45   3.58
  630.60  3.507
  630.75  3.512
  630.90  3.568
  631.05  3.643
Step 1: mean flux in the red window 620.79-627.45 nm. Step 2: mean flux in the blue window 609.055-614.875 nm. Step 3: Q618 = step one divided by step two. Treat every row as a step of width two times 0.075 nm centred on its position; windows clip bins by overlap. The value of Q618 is 0.95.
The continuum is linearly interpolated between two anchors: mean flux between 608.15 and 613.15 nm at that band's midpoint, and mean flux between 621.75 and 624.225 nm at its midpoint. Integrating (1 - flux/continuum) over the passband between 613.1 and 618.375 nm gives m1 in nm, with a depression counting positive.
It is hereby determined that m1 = -0.067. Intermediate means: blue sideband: 3.91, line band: 3.84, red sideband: 3.63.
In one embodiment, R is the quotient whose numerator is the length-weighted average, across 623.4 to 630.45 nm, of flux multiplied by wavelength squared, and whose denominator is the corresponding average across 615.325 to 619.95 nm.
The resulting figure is 0.99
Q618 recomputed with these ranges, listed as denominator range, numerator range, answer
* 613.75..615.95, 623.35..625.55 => 0.94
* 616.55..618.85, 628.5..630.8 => 0.99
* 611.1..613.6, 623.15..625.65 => 0.92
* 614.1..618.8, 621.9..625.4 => 0.93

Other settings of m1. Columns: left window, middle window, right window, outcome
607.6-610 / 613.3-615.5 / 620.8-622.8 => 0.08 nm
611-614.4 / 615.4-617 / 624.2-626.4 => -0.06 nm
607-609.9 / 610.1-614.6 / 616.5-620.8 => 0.14 nm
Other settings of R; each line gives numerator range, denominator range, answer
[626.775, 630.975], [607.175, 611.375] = 1.02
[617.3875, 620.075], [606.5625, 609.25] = 1.04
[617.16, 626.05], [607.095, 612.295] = 1.00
